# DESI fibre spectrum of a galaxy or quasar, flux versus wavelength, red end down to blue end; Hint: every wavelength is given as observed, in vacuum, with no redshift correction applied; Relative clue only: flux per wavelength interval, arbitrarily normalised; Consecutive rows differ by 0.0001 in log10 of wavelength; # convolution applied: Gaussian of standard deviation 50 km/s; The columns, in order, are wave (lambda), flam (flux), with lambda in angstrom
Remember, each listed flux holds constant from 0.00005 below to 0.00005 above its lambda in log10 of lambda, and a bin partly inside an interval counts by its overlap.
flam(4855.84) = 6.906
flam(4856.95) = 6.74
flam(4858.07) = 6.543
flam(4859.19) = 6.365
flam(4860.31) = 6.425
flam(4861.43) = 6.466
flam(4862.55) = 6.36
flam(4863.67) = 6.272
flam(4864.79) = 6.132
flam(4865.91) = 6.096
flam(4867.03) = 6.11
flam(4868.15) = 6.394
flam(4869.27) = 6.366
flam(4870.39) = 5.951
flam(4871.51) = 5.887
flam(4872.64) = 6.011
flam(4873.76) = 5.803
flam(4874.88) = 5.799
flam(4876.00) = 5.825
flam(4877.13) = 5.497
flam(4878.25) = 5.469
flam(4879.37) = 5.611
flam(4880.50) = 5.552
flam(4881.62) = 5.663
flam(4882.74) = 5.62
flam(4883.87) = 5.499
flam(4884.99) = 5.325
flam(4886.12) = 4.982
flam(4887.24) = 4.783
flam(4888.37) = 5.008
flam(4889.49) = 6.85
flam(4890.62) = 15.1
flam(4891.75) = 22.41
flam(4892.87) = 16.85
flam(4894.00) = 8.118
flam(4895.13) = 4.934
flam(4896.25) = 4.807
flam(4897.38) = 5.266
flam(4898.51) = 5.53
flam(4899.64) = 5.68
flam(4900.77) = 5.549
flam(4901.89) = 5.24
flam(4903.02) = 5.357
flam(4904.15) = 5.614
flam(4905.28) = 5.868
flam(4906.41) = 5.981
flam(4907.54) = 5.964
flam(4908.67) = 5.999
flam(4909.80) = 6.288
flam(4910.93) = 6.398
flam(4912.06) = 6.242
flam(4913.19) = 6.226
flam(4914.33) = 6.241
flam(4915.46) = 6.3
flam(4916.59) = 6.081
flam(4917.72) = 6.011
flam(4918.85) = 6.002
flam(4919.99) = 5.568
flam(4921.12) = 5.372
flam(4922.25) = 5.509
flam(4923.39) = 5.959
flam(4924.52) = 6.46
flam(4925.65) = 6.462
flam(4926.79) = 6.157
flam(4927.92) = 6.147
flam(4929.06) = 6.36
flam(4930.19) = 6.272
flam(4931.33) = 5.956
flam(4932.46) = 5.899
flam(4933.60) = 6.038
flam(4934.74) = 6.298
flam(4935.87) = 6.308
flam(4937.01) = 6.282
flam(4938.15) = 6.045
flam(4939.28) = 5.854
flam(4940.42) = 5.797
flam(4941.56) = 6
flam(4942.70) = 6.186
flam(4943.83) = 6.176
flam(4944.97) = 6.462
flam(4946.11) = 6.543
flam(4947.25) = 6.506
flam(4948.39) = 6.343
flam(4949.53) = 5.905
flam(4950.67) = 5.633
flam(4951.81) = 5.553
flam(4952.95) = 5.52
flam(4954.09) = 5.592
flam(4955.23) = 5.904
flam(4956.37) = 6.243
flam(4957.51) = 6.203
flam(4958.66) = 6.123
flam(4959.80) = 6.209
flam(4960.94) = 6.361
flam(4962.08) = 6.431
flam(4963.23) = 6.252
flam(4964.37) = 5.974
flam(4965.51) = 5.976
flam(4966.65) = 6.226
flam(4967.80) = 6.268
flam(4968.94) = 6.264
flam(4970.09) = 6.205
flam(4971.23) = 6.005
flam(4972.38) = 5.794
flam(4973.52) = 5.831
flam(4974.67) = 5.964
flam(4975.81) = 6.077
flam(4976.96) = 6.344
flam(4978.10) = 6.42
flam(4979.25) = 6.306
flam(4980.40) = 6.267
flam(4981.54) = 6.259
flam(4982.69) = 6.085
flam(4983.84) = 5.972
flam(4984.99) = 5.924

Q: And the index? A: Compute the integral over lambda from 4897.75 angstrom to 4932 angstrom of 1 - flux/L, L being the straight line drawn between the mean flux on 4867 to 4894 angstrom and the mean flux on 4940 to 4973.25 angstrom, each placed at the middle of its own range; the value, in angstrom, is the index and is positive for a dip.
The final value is 4.0 angstrom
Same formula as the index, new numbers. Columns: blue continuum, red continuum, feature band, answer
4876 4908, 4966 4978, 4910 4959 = 3.11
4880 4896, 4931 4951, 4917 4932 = 1.71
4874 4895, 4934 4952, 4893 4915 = 3.36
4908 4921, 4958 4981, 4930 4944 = 0.11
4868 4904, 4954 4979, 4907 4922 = 1.23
